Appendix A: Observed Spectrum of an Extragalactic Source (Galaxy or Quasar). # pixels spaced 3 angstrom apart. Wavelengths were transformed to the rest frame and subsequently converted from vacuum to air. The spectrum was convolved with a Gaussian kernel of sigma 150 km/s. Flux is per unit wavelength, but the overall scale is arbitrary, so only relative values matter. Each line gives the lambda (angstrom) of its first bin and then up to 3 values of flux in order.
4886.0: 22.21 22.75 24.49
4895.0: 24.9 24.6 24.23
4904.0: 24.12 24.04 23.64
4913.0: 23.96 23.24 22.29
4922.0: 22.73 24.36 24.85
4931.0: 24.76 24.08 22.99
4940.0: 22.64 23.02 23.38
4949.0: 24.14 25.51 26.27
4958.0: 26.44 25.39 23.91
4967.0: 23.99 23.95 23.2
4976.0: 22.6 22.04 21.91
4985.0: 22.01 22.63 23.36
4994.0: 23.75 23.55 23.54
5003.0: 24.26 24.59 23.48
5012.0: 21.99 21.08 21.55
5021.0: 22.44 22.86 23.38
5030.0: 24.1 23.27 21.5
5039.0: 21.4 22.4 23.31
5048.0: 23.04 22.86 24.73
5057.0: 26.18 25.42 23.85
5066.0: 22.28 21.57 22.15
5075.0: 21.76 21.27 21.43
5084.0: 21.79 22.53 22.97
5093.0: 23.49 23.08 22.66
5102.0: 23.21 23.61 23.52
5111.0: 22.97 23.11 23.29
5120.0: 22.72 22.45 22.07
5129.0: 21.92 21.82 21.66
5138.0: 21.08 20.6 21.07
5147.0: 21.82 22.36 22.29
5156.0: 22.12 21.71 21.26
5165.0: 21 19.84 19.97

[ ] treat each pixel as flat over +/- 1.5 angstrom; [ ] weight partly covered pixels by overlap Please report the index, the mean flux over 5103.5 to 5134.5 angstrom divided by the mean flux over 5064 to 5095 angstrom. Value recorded 1.02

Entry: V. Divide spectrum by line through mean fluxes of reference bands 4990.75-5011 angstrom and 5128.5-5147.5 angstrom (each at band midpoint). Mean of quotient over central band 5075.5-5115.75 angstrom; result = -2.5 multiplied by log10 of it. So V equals -0.03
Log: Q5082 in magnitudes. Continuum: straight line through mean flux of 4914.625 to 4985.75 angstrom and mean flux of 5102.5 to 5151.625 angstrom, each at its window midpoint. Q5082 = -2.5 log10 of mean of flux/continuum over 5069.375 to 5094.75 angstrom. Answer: 0.02 mag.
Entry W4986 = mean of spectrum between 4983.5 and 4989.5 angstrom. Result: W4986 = 22.3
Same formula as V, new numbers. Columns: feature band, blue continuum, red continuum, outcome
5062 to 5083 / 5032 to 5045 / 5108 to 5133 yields 0.02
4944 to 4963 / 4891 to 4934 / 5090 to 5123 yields -0.06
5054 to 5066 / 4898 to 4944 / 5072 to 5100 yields -0.10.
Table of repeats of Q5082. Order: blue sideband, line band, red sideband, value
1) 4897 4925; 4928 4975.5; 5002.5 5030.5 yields -0.04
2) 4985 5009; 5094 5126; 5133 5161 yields -0.04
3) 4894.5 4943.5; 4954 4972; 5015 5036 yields -0.07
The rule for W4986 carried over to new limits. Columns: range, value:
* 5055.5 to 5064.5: 25.1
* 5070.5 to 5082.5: 21.7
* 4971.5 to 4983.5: 22.4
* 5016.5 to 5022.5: 22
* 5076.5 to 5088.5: 21.8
